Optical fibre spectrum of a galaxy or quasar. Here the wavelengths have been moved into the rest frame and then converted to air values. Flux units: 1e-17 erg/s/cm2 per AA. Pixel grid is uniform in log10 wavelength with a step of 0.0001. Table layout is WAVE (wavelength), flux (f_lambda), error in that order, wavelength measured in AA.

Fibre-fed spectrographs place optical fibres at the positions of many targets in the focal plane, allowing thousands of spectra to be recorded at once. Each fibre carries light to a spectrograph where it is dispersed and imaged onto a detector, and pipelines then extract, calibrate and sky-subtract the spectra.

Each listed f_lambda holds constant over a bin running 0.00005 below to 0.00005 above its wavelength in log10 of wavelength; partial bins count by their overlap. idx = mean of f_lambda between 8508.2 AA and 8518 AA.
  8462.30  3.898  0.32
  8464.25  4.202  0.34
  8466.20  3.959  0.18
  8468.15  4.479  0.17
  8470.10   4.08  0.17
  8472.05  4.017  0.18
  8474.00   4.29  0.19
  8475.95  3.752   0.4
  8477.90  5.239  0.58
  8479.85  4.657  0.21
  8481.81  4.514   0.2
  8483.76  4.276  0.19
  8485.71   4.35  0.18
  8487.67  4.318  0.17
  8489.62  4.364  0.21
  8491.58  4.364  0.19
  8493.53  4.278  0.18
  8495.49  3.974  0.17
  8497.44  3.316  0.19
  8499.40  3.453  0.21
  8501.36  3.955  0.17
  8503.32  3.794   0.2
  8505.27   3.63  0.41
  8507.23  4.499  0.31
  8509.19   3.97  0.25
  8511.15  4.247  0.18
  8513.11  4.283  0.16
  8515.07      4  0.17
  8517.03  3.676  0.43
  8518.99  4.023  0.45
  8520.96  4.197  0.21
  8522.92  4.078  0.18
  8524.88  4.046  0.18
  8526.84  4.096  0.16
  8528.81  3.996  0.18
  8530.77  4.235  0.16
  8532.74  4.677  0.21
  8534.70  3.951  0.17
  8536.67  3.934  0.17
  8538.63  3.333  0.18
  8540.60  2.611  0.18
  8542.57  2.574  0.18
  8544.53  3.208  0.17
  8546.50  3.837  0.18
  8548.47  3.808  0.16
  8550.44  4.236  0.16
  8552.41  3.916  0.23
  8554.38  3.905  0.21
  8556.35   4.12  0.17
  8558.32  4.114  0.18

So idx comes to 4.04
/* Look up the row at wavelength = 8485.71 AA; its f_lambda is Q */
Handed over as 4.35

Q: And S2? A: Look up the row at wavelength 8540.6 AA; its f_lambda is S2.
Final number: 2.611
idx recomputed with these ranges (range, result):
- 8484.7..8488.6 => 4.33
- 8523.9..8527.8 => 4.08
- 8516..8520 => 3.85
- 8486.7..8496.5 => 4.26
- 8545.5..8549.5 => 3.82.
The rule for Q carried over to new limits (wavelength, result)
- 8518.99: 4.023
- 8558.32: 4.114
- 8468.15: 4.479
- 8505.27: 3.63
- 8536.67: 3.934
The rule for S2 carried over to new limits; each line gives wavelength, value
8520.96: 4.197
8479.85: 4.657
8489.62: 4.364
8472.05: 4.017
